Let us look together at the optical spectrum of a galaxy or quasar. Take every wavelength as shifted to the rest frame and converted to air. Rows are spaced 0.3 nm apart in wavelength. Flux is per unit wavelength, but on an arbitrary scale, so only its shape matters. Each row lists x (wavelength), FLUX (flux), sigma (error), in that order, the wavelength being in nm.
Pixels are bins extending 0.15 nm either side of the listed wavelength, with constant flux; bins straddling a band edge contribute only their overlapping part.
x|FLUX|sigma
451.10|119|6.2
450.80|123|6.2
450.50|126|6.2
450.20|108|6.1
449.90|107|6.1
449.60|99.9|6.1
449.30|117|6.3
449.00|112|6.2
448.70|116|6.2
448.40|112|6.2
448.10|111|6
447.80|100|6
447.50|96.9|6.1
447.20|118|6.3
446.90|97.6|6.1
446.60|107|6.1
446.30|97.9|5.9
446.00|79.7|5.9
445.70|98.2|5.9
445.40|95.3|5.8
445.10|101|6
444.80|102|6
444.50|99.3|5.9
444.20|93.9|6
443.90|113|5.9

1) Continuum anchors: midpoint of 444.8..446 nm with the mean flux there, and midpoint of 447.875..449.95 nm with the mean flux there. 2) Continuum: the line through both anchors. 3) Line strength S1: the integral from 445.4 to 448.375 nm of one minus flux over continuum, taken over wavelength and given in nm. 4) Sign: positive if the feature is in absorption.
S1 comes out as 0.044 nm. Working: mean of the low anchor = 96.3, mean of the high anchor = 110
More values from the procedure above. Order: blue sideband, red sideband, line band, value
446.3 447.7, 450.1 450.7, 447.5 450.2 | 0.07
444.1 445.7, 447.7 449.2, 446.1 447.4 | 0.01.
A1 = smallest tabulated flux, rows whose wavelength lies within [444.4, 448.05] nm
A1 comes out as 79.7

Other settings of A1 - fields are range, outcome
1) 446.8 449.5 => 96.9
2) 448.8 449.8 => 99.9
